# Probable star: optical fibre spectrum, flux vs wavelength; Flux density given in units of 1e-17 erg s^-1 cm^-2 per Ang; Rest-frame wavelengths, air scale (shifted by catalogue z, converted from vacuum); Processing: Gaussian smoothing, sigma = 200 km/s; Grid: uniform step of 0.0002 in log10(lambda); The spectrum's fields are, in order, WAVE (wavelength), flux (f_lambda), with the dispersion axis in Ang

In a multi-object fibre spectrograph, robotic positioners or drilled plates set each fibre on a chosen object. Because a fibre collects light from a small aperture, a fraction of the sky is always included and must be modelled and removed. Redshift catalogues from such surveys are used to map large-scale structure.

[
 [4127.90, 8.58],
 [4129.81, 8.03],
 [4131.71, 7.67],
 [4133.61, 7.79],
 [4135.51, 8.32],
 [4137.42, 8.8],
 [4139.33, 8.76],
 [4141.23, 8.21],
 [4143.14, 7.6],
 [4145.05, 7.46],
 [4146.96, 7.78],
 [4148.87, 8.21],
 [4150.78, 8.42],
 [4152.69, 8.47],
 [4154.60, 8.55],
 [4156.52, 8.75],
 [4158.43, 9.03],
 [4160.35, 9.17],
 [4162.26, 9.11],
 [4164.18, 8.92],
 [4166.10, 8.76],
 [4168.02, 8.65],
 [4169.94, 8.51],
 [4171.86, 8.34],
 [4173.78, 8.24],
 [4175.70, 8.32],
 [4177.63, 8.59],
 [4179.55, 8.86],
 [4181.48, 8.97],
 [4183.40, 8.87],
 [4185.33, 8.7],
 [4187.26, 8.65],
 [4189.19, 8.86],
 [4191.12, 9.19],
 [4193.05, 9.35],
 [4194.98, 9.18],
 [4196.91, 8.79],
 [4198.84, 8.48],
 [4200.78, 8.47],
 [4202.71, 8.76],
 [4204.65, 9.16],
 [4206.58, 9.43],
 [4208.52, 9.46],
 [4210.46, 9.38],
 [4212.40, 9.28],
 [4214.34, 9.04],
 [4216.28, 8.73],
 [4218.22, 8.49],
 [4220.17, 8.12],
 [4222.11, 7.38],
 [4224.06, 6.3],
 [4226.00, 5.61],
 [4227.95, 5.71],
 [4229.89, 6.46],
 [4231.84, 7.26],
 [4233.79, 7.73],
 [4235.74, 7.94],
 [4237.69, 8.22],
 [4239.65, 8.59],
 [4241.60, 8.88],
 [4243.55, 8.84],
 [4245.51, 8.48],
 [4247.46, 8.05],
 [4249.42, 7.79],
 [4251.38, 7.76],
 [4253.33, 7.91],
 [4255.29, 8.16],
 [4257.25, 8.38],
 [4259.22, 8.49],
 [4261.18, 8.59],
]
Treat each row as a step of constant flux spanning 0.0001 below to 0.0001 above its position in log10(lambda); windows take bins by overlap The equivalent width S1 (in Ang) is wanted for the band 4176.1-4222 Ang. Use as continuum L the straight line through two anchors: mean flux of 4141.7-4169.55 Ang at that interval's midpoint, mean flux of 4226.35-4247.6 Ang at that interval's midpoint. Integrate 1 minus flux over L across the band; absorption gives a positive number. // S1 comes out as -4.4 Ang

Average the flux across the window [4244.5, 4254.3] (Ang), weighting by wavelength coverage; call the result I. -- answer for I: 8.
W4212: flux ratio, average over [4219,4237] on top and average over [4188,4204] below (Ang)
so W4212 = 0.79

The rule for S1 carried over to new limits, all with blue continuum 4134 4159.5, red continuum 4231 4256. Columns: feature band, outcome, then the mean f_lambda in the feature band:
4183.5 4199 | -1.29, 8.92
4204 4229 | 0.14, 8.14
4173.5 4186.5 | -0.65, 8.67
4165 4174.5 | -0.27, 8.51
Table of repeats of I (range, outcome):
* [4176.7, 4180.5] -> 8.74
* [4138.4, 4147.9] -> 7.96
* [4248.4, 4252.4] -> 7.78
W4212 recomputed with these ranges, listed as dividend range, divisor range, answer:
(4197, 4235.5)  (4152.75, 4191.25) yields 0.92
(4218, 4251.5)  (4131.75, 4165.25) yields 0.91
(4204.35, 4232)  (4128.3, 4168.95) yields 0.95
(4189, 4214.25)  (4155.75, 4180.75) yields 1.04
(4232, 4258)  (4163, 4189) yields 0.95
